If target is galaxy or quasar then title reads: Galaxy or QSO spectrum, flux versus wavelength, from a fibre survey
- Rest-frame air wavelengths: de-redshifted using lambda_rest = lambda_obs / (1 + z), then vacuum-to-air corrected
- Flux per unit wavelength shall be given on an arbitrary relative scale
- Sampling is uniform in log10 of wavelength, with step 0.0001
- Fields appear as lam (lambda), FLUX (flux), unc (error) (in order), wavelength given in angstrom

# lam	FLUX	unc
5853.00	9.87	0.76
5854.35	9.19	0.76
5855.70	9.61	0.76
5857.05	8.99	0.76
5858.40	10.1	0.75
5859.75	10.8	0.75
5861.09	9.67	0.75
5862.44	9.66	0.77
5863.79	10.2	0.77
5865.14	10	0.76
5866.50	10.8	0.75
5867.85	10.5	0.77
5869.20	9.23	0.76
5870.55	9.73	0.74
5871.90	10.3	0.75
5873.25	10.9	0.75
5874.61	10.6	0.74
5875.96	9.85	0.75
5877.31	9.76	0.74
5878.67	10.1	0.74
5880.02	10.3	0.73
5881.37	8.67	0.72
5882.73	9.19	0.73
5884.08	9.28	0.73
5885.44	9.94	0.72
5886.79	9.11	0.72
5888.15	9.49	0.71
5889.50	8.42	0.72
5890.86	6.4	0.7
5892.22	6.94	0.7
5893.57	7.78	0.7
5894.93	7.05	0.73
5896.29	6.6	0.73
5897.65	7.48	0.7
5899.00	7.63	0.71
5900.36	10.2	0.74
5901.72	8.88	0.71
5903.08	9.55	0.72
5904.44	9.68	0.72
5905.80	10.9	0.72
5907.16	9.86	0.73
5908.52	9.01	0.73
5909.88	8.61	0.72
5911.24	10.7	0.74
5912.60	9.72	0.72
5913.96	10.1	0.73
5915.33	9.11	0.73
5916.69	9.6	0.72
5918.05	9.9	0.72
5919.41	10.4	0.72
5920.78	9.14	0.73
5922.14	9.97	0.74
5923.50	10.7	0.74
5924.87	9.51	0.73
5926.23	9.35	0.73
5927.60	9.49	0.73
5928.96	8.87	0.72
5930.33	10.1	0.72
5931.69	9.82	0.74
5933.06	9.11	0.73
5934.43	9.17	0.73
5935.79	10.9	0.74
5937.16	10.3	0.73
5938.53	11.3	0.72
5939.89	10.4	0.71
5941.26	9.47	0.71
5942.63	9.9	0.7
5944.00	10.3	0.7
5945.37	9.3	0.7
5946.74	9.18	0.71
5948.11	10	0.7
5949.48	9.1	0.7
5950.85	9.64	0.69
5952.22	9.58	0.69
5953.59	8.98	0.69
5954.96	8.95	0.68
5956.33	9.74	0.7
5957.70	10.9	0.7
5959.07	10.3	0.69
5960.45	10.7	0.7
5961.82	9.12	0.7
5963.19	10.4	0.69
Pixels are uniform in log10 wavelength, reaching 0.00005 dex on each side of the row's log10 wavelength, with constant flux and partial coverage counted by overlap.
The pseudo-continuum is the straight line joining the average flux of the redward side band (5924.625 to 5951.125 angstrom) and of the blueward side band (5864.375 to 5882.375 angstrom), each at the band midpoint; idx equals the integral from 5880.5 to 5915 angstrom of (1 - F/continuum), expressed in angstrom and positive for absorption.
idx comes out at 3.7 angstrom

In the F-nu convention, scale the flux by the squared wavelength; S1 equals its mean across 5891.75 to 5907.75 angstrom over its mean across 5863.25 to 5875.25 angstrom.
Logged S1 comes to 0.84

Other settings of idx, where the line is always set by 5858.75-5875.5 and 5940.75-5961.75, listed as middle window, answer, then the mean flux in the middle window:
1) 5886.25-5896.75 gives 2.4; 7.73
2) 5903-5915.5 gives 0.2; 9.75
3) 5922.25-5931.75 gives 0.2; 9.7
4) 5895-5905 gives 1.5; 8.47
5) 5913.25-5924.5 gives 0.1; 9.85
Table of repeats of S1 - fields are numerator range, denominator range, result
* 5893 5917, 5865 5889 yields 0.92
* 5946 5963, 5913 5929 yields 1.01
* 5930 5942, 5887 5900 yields 1.33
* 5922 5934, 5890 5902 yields 1.28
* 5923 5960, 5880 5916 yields 1.12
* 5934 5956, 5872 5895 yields 1.09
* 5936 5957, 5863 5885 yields 1.01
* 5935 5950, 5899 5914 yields 1.05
